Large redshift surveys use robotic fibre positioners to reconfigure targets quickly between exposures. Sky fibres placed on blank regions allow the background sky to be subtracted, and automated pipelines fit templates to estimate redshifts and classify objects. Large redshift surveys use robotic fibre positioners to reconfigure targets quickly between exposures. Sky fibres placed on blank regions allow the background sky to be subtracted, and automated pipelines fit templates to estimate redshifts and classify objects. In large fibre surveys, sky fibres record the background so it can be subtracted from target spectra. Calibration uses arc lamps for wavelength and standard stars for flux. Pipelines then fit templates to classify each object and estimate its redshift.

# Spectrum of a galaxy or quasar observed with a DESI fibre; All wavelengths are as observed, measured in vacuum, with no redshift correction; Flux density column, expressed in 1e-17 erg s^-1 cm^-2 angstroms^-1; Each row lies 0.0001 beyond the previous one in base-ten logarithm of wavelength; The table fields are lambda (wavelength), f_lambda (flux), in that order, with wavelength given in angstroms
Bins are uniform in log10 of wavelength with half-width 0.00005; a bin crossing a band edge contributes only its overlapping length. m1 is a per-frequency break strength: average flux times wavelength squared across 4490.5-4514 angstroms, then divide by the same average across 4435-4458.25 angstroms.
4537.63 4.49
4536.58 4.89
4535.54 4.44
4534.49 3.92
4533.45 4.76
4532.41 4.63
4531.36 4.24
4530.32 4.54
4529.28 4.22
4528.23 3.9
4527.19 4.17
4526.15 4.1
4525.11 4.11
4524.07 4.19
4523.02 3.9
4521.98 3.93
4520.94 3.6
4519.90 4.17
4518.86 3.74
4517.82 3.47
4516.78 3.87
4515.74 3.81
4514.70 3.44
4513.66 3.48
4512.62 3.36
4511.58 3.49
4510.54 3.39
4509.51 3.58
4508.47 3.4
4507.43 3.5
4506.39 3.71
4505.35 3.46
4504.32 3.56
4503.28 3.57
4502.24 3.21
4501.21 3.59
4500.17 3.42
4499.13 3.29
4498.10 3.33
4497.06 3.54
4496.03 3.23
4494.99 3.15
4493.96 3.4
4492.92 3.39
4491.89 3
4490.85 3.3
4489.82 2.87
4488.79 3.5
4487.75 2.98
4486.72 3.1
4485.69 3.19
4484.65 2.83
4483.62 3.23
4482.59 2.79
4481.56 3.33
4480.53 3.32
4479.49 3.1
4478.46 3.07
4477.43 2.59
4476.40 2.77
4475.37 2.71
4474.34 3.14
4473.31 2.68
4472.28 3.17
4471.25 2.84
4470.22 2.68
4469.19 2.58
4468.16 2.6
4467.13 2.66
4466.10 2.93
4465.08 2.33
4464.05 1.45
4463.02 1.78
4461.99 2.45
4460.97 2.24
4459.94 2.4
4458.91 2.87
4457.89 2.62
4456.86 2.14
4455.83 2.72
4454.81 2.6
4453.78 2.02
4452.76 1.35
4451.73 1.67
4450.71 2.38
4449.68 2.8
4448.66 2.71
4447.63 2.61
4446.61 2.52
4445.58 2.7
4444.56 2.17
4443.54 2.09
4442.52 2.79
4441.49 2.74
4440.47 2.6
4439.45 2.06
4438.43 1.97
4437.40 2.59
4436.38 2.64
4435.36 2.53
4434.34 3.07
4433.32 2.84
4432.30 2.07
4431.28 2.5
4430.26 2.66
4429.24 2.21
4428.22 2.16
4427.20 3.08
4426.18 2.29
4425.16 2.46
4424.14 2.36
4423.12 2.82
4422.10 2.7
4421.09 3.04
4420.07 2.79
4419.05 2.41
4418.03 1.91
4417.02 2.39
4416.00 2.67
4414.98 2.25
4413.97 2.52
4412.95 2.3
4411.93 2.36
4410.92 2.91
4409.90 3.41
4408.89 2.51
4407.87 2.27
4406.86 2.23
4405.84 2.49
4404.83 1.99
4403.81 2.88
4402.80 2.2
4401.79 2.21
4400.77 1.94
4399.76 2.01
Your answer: 1.46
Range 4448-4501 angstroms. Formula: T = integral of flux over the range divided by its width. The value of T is 2.79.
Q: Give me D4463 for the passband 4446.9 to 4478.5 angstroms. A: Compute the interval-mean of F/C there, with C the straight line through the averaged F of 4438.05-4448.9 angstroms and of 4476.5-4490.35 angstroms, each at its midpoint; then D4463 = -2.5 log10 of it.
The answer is 0.105 mag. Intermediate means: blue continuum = 2.45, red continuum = 3.06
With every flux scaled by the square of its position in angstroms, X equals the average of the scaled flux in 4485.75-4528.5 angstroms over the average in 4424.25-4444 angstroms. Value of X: 1.47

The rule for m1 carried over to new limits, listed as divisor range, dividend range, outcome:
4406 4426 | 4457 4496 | 1.15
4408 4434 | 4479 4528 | 1.42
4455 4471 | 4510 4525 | 1.56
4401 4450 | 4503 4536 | 1.61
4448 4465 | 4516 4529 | 1.79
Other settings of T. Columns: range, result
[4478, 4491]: 3.12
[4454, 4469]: 2.41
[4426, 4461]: 2.44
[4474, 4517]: 3.28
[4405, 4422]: 2.52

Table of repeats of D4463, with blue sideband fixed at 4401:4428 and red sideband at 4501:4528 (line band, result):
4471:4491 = 0.09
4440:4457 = 0.21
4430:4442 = 0.10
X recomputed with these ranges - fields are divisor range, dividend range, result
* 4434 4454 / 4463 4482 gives 1.16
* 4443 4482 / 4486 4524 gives 1.39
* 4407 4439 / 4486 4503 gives 1.33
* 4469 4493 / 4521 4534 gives 1.43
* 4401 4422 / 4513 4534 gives 1.70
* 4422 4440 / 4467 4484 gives 1.19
